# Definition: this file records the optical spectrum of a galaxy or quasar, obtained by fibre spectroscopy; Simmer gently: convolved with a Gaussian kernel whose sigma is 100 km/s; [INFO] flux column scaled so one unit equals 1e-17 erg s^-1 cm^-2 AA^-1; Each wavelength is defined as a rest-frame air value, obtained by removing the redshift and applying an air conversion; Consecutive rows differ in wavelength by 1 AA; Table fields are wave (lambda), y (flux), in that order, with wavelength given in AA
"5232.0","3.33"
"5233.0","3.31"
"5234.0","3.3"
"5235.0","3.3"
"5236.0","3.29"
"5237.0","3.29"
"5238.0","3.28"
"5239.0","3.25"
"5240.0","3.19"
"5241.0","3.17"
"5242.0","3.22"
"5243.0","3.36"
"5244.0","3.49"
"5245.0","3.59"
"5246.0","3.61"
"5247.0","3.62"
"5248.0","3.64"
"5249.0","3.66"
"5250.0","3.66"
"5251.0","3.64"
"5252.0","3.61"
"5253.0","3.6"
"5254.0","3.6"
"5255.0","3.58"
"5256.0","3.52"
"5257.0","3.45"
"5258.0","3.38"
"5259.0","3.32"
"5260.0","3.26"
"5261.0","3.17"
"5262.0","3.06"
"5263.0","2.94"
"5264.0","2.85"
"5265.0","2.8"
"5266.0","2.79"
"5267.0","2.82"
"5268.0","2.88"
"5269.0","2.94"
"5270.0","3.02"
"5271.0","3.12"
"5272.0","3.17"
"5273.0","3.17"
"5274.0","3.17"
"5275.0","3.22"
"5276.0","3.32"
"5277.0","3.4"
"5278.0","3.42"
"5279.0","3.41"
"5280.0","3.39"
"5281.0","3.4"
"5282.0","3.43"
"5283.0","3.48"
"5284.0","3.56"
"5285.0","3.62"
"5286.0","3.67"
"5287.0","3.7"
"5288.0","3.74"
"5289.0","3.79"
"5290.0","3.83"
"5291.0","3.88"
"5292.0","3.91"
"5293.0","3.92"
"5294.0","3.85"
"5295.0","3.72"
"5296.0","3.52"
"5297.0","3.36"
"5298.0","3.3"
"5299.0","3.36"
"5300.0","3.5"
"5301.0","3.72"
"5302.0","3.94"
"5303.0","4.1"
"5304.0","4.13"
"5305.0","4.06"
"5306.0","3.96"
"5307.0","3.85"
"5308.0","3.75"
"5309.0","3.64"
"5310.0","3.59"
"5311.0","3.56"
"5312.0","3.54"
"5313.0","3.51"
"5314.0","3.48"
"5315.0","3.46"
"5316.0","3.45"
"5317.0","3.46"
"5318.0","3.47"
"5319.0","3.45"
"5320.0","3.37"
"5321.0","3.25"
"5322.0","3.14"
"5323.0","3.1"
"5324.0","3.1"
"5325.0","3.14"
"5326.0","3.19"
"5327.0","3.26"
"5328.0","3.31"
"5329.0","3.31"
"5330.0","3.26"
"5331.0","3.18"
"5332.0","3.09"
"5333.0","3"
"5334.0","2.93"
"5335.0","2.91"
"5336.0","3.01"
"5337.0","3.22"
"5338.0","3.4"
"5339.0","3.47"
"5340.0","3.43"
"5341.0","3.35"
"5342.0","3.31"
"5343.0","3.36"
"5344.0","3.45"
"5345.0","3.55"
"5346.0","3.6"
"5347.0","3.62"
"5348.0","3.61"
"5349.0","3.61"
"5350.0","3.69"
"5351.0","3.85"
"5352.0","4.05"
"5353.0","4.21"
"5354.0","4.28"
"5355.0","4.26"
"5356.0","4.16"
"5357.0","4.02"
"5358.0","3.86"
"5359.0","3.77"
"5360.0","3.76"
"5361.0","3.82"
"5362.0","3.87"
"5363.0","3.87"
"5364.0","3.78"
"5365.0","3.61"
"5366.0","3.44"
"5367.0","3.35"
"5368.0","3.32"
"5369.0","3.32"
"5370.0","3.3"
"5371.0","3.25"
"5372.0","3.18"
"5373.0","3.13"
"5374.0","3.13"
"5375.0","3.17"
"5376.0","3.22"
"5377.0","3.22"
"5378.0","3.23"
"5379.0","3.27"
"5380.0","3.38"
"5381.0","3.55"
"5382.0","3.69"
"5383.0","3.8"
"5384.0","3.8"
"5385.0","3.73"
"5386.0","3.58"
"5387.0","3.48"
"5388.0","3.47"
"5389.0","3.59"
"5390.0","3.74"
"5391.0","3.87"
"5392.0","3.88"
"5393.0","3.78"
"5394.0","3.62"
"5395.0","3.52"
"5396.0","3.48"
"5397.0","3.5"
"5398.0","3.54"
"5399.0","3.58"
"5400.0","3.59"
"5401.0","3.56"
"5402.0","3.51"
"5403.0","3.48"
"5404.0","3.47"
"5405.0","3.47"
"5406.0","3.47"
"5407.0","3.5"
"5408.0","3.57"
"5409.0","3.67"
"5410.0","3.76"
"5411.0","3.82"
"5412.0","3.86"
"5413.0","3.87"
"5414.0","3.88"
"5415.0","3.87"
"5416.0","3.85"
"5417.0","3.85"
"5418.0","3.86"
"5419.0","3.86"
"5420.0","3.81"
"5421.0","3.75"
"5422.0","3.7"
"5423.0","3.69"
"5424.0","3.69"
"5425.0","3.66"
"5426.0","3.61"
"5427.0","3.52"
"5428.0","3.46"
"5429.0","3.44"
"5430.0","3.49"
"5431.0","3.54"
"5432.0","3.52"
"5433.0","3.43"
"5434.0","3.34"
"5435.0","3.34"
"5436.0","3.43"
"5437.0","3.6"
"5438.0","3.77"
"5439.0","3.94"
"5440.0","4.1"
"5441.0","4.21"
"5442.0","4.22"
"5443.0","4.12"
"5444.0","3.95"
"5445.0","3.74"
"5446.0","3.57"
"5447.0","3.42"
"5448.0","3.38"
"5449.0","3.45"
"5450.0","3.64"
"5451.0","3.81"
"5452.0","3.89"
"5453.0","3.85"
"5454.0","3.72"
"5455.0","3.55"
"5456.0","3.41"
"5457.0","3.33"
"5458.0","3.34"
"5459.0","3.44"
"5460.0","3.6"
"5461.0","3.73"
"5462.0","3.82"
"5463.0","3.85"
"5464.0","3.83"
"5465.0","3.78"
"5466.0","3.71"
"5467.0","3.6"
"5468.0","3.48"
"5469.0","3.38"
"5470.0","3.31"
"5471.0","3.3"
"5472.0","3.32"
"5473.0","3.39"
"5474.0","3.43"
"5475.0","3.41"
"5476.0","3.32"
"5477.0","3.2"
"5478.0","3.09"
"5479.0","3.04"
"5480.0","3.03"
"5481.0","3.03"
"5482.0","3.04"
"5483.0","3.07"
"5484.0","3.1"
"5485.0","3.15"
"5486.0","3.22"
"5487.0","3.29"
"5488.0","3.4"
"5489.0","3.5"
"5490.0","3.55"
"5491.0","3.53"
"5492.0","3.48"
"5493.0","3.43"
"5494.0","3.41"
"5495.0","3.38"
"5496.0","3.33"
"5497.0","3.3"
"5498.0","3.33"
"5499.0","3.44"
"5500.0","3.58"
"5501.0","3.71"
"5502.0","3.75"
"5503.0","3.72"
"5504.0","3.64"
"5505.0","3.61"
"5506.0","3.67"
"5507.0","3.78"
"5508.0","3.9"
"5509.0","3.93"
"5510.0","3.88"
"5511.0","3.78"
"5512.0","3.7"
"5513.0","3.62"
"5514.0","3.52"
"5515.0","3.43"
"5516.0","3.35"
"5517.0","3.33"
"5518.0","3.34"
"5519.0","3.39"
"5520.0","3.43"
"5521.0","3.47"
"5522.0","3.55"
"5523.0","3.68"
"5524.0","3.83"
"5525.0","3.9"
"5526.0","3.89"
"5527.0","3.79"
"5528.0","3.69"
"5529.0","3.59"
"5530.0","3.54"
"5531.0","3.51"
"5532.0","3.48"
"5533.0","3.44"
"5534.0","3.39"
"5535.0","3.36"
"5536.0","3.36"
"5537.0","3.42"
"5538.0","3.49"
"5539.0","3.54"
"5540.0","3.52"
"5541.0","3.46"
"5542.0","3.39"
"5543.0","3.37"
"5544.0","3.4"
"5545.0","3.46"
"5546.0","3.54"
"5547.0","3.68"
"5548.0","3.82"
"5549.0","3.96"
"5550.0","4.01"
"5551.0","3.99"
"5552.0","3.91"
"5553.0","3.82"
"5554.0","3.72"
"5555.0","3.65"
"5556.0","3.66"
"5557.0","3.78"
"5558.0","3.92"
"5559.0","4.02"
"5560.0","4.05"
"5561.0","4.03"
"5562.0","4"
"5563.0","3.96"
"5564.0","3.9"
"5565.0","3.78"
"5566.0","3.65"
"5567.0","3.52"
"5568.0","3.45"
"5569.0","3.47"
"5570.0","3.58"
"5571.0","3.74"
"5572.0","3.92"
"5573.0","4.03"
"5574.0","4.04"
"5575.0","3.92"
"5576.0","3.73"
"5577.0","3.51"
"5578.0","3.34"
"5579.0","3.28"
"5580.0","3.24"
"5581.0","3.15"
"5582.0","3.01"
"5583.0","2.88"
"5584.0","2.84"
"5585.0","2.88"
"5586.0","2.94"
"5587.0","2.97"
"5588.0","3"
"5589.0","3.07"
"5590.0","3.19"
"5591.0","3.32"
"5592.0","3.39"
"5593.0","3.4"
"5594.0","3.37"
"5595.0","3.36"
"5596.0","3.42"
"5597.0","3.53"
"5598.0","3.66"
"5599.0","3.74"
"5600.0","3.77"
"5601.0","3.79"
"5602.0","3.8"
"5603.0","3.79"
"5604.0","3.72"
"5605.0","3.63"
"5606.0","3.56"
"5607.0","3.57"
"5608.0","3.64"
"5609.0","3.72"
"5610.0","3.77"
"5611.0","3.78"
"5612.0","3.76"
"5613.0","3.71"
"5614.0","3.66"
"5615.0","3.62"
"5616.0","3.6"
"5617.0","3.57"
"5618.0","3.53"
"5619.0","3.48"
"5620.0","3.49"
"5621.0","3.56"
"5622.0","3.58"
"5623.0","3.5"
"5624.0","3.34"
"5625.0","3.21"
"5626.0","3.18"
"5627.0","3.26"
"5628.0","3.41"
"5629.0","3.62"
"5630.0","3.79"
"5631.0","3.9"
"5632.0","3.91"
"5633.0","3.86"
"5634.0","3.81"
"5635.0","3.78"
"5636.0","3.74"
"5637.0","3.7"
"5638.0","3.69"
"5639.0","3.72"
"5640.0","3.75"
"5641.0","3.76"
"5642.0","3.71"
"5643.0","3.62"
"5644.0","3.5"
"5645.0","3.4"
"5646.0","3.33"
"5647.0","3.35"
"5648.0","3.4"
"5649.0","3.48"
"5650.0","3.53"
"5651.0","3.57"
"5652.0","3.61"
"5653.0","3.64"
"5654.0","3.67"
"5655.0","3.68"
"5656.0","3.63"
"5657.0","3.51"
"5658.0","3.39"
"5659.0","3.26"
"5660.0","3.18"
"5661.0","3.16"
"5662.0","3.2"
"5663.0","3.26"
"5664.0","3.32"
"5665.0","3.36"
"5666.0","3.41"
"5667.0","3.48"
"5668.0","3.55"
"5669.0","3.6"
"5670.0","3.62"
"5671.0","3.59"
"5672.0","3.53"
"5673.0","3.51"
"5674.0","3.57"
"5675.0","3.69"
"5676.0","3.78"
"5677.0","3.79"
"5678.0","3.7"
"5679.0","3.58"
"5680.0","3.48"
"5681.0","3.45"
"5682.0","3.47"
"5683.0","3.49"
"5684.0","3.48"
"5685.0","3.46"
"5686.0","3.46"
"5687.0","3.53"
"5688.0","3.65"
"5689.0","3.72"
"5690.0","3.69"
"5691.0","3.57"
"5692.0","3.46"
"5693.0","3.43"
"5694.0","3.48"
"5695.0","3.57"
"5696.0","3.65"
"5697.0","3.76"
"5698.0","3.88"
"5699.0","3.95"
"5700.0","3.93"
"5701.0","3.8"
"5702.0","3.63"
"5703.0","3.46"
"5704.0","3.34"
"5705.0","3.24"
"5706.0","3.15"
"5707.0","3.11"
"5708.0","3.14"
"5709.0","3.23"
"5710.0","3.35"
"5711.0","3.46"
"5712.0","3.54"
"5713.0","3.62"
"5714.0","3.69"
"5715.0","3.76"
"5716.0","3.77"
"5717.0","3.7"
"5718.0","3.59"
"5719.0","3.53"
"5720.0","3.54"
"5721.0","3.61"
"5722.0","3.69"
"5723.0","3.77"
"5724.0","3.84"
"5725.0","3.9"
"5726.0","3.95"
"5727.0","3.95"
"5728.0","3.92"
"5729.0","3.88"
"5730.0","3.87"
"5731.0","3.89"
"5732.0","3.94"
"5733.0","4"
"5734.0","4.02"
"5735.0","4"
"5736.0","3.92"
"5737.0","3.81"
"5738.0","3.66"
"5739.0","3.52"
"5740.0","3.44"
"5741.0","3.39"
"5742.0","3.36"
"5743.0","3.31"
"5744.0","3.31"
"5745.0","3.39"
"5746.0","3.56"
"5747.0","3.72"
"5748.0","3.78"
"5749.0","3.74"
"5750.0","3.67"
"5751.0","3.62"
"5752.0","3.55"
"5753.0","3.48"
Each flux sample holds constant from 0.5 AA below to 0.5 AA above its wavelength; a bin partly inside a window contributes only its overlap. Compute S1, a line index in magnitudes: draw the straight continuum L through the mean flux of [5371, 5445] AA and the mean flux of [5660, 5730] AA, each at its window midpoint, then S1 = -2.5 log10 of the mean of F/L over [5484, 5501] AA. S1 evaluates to 0.06 mag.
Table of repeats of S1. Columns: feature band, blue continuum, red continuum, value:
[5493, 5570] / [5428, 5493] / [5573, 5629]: -0.04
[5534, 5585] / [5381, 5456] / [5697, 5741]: 0.02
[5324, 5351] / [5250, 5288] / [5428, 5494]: 0.02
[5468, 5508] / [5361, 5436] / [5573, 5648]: 0.05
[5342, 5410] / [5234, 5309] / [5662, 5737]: -0.03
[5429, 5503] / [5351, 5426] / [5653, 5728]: 0.03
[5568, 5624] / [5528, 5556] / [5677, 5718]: 0.02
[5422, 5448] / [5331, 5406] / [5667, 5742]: -0.03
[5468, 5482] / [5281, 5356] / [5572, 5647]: 0.09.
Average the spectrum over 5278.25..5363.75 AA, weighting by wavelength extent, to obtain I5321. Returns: 3.57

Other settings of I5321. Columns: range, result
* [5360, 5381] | 3.41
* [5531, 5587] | 3.58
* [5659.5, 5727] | 3.55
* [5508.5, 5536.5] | 3.58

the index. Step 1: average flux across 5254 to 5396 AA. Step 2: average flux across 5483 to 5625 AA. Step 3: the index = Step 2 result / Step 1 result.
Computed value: 1.02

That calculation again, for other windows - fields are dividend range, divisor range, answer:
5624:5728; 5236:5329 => 1.04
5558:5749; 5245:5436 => 1.02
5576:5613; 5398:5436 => 0.94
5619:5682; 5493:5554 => 0.99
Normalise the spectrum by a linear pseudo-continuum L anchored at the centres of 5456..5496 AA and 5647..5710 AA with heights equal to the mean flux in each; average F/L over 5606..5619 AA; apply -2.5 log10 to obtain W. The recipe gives -0.05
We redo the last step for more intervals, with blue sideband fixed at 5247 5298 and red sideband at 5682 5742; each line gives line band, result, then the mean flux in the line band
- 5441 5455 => -0.08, 3.76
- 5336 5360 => -0.07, 3.69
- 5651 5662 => 0.04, 3.46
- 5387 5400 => -0.05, 3.62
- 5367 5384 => 0.04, 3.34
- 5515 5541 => 0.00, 3.53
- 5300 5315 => -0.10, 3.75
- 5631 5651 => -0.01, 3.64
